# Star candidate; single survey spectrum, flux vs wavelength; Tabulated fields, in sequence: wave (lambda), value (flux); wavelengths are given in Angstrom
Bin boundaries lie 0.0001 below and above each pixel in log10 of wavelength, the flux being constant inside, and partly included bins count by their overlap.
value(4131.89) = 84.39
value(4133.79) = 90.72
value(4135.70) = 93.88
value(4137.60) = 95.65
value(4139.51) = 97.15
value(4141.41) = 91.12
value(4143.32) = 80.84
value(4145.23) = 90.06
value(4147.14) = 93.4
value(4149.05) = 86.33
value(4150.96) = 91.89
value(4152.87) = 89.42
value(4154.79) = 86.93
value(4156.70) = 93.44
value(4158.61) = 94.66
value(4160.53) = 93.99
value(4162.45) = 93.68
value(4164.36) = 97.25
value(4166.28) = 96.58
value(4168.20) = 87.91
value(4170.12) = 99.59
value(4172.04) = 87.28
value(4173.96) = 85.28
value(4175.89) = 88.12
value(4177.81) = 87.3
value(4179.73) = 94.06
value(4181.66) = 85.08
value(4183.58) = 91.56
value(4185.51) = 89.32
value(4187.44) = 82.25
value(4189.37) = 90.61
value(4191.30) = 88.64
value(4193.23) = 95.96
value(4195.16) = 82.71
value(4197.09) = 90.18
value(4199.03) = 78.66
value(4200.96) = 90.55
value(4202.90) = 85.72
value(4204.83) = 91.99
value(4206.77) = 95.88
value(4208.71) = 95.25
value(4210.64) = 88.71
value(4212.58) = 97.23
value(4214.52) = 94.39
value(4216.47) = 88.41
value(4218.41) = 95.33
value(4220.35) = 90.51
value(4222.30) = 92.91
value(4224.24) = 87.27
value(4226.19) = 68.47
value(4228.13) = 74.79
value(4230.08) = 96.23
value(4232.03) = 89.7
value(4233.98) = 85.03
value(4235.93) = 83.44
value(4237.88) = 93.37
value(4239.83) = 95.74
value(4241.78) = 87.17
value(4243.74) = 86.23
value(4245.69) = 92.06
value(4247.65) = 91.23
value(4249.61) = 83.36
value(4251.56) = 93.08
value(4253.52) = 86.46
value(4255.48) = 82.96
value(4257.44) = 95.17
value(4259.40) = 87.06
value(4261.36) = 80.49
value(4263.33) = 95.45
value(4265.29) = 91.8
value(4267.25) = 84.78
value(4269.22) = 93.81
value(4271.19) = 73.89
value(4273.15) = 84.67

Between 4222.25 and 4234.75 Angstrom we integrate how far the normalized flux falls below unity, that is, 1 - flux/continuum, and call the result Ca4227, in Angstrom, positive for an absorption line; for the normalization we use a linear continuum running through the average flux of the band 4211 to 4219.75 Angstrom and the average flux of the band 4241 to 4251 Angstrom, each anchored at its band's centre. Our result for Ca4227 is 0.9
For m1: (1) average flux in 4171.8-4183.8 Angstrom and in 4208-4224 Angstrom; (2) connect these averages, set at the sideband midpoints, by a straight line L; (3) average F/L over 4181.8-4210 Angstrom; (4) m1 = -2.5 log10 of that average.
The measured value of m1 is 0.01 mag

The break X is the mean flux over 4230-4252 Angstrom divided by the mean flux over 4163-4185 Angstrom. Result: 0.98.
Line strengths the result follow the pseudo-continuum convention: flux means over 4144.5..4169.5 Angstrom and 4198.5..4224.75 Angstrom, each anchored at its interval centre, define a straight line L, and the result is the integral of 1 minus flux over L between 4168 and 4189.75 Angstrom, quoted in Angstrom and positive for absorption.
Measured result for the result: 0.6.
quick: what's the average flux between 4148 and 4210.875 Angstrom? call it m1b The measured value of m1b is 90.2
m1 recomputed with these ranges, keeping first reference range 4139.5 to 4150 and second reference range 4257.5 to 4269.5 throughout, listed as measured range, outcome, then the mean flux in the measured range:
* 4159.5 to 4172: -0.060 mag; 94.3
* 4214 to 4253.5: 0.010 mag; 88.3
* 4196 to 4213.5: -0.015 mag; 90.4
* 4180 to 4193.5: 0.003 mag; 88.9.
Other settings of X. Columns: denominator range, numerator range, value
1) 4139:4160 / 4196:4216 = 1.00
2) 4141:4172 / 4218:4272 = 0.96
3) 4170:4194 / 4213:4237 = 0.98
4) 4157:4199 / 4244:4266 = 0.98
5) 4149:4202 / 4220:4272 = 0.97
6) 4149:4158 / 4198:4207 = 0.98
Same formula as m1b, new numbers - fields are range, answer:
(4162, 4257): 89.3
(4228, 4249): 89.1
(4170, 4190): 88.7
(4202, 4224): 92.3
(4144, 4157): 89.8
